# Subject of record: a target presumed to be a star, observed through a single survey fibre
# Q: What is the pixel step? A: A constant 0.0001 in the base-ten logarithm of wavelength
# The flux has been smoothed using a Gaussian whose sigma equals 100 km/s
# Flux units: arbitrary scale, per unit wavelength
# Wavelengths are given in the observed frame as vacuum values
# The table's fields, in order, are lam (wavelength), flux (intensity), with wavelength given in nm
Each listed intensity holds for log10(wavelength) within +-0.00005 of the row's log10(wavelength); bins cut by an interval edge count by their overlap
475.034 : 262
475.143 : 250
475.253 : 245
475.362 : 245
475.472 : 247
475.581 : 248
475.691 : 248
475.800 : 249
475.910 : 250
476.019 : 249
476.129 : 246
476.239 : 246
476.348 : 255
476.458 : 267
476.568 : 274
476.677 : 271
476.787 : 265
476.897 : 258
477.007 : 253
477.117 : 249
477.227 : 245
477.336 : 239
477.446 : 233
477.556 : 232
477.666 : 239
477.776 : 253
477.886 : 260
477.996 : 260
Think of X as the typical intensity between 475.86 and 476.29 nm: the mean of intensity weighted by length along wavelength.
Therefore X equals 248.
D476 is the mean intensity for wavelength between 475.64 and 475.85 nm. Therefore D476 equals 249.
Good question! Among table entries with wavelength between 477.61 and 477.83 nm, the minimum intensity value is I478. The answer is 239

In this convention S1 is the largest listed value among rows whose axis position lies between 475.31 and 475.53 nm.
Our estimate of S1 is 247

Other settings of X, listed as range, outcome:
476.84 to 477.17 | 253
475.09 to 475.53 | 247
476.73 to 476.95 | 261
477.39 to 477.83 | 239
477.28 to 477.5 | 237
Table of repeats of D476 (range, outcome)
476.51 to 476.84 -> 270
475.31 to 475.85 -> 247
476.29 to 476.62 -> 265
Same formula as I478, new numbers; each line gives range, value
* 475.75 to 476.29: 246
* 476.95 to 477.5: 233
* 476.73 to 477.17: 249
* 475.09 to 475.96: 245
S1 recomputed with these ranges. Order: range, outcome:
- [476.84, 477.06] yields 258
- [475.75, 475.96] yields 250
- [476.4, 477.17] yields 274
